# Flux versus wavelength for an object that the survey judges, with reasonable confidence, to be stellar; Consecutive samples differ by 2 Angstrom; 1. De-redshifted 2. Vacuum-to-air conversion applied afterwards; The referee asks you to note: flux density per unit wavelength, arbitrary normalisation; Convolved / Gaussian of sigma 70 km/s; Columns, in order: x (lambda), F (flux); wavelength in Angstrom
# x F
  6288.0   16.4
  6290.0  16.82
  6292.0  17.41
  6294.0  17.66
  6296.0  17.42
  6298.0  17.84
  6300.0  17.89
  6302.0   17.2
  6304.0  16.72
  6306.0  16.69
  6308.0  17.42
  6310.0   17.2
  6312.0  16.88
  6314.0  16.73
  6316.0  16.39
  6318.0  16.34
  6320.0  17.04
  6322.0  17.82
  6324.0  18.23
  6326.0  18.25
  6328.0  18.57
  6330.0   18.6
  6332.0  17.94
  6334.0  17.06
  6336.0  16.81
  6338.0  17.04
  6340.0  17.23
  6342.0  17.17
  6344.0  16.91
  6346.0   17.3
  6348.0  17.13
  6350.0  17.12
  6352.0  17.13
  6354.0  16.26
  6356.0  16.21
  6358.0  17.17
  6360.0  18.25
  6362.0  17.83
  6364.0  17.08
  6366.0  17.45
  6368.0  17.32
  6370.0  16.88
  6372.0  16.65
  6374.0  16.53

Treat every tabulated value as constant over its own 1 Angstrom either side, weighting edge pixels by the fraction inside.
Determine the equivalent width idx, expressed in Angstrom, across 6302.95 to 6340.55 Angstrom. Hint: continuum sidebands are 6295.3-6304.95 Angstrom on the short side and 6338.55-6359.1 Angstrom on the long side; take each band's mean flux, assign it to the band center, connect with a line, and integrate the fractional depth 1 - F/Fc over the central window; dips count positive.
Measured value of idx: -0.2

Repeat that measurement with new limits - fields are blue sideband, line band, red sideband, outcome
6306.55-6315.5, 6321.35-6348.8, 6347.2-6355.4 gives -1.06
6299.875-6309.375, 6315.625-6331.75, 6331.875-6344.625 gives -0.56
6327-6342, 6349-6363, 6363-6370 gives 0.16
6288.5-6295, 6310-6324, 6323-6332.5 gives 0.79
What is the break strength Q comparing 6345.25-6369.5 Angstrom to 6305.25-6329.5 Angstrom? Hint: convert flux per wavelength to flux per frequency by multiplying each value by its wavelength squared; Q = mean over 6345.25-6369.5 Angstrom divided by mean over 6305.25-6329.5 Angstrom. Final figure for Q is 1.0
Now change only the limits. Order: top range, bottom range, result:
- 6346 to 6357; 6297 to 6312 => 0.99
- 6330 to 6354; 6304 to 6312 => 1.02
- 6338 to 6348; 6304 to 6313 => 1.02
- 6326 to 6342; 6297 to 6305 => 1.02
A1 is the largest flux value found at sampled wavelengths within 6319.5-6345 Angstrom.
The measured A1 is 18.6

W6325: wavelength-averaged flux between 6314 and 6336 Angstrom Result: 17.5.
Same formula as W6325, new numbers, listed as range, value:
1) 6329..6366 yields 17.2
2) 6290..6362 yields 17.3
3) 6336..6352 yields 17.1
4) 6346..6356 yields 16.9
